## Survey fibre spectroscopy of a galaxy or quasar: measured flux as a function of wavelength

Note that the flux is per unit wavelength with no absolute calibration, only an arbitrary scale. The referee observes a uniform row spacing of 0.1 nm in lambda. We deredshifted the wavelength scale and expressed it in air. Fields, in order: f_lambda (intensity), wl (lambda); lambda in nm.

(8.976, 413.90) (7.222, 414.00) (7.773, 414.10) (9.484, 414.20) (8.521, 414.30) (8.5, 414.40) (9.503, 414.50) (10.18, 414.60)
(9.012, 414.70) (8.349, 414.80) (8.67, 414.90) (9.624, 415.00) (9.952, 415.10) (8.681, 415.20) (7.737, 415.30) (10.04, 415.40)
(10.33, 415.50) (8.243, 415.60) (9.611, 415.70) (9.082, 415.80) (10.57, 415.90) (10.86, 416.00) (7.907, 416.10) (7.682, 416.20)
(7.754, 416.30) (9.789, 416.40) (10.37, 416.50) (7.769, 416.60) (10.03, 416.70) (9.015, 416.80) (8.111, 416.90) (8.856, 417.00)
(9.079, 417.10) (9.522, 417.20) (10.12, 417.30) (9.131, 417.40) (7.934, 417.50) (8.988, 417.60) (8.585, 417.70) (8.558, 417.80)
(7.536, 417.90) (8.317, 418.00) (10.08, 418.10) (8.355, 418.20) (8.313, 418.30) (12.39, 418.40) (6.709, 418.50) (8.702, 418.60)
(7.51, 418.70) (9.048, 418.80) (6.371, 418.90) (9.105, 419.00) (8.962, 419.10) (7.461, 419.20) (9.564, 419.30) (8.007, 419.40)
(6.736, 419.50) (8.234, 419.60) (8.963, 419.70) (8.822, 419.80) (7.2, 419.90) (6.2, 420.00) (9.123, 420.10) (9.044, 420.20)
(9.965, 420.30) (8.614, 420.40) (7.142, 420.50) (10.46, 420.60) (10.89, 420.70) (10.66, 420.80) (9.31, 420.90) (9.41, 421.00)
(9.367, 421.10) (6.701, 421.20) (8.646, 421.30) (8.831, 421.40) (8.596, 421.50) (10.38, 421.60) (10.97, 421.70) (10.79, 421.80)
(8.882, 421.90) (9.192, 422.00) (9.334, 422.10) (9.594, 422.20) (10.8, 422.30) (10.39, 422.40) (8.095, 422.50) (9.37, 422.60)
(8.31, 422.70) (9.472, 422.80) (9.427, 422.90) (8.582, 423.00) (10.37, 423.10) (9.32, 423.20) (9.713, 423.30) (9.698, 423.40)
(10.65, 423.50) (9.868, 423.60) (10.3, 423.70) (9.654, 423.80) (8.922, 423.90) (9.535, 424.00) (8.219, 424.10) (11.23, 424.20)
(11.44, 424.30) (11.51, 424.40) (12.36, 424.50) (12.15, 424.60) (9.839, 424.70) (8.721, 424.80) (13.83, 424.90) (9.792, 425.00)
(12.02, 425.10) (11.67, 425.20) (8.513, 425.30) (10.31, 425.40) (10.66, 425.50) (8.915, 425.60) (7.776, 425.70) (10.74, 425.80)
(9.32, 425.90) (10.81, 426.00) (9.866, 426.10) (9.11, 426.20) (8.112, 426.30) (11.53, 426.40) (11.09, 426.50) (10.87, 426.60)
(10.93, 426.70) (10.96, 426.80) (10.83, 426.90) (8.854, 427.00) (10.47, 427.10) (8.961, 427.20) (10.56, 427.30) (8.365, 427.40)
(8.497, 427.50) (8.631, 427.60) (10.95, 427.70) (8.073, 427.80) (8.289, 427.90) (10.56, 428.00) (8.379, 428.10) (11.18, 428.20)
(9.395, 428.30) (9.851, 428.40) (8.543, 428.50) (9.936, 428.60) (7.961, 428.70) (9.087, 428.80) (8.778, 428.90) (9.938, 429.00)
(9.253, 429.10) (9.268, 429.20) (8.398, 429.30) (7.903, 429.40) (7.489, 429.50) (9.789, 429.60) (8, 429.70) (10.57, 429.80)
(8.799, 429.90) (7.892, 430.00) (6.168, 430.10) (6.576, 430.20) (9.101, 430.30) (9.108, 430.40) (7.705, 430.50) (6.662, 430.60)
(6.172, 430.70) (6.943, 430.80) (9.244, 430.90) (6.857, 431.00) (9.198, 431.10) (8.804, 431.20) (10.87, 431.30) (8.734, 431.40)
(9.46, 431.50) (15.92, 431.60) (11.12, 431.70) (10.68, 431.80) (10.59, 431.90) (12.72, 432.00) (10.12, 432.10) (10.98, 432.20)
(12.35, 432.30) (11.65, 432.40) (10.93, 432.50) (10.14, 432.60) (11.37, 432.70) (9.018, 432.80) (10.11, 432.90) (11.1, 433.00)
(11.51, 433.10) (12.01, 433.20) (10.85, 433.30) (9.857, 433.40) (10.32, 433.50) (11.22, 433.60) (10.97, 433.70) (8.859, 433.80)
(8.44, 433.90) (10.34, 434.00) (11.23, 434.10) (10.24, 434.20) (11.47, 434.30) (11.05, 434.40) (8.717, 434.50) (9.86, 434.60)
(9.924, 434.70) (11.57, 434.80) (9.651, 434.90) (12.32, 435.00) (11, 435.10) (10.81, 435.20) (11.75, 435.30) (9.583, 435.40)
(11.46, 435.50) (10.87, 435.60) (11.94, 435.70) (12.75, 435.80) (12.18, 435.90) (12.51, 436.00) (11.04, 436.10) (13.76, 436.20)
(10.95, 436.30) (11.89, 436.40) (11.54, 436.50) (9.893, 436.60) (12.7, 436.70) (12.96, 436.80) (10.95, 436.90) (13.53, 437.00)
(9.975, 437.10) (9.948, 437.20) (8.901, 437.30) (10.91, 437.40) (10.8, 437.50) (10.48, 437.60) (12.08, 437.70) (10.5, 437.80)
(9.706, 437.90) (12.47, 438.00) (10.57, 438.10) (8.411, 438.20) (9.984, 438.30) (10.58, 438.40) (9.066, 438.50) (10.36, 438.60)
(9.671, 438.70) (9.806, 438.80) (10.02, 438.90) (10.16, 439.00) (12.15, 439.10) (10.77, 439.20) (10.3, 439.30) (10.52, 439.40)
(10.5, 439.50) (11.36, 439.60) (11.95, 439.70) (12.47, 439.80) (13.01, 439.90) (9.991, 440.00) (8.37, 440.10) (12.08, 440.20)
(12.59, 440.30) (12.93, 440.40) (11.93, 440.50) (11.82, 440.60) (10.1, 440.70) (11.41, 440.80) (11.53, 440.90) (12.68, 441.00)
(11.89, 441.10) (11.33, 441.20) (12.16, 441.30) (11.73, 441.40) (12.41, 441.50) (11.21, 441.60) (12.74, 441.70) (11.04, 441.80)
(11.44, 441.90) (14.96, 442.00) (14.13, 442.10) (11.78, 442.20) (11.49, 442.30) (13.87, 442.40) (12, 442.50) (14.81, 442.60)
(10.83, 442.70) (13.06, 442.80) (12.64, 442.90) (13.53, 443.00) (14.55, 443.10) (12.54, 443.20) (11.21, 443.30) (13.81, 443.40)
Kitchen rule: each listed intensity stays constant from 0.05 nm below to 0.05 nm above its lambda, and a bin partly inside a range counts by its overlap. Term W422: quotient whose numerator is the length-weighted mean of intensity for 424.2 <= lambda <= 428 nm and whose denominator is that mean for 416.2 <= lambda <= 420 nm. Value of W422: 1.18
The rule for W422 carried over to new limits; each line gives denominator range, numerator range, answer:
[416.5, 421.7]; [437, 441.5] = 1.25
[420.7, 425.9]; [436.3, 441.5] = 1.12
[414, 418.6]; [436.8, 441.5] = 1.22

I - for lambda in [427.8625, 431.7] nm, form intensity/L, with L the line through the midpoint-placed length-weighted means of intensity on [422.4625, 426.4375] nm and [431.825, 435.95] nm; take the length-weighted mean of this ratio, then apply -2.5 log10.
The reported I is 0.176 mag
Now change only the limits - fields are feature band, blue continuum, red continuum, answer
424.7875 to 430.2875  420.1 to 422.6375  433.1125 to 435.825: 0.057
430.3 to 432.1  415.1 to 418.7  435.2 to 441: 0.105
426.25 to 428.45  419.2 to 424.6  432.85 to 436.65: 0.027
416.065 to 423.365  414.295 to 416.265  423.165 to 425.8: 0.089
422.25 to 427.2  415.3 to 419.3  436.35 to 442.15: -0.045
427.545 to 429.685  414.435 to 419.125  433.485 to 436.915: 0.134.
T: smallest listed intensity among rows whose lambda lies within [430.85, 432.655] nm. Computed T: 6.857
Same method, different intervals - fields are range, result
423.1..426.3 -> 7.776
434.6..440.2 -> 8.37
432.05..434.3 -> 8.44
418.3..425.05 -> 6.2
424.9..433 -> 6.168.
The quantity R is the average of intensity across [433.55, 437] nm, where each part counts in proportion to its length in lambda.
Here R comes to 11.1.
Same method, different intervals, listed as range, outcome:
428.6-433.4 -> 9.54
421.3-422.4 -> 9.72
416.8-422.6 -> 8.89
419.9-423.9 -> 9.35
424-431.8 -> 9.54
